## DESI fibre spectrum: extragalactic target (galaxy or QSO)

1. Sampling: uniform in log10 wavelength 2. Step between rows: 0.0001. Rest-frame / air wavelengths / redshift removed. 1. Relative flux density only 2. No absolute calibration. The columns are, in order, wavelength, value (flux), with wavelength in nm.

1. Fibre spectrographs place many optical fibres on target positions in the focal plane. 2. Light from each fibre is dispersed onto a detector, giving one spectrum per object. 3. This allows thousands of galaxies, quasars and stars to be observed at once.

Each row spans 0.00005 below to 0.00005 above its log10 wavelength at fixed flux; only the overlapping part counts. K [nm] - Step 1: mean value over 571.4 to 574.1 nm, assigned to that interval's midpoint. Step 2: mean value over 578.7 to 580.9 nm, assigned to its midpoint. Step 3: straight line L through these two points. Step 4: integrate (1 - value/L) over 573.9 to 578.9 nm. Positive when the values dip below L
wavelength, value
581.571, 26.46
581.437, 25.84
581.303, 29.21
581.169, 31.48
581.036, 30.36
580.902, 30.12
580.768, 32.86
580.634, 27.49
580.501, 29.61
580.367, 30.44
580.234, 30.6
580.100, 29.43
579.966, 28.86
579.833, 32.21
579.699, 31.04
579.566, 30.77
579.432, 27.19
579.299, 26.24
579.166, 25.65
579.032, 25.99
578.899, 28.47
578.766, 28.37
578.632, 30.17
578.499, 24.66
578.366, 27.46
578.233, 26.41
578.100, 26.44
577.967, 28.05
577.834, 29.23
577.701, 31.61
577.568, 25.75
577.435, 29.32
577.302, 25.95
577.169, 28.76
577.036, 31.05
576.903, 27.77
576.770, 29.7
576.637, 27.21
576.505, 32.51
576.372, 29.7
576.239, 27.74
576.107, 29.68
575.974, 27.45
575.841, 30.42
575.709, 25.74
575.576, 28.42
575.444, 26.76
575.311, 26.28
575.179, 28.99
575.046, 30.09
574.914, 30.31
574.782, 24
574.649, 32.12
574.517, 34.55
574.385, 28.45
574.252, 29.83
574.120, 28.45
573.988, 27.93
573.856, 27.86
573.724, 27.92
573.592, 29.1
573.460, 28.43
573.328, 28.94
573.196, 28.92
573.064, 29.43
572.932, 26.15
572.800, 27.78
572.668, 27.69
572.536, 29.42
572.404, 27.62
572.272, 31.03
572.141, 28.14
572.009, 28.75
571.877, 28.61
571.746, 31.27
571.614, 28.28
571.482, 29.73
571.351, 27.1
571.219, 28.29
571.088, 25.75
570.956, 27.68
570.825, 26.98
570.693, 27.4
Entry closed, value 0.05 nm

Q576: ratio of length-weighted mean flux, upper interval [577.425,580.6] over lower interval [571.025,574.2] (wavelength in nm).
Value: 1.00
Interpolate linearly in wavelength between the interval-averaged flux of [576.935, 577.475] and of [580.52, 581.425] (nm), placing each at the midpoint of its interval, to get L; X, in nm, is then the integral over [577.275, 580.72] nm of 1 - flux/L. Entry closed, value 0.10 nm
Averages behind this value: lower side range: 28.7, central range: 28.4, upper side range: 30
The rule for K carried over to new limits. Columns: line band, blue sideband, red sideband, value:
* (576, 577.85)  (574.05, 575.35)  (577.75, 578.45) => -0.050 nm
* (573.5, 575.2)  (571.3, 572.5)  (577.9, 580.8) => -0.021 nm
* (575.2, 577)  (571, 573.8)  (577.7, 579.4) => -0.040 nm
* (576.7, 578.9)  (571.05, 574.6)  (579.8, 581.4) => 0.107 nm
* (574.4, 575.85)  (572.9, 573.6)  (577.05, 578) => -0.013 nm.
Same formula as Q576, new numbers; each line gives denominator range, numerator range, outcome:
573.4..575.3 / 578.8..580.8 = 1.00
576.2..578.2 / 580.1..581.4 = 1.05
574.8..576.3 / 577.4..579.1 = 0.99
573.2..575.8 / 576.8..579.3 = 0.97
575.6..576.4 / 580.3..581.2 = 1.07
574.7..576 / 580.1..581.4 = 1.08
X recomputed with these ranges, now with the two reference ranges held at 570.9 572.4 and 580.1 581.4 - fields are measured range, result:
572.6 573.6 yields 0.02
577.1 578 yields 0.04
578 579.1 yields 0.09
